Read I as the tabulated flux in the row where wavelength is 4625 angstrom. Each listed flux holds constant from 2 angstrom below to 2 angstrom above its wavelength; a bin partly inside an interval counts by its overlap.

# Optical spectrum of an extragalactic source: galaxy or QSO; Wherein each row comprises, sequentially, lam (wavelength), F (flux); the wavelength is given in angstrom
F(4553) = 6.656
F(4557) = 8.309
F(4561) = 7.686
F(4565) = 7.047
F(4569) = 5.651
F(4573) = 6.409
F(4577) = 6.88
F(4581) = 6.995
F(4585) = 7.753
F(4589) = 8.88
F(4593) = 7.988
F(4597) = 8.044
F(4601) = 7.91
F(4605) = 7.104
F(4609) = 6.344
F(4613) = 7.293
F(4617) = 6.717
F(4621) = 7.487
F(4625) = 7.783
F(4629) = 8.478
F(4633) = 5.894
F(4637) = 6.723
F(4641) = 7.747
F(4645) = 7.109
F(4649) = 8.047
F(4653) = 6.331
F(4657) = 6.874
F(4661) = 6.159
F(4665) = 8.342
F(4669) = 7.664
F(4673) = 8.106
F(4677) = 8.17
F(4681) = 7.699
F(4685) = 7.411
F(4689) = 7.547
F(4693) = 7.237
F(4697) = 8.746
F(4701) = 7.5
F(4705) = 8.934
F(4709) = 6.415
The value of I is 7.783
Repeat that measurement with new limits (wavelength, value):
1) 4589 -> 8.88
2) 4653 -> 6.331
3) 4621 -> 7.487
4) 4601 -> 7.91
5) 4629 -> 8.478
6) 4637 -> 6.723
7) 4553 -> 6.656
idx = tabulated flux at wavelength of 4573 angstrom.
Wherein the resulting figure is 6.409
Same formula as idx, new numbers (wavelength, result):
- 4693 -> 7.237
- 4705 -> 8.934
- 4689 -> 7.547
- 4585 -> 7.753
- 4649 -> 8.047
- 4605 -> 7.104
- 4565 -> 7.047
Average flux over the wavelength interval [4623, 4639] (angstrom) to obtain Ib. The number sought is 7.22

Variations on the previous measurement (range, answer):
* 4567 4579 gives 6.31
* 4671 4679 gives 8.14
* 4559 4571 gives 6.79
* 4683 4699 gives 7.74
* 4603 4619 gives 6.86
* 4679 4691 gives 7.55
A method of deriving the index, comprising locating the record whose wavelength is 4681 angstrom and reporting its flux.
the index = 7.699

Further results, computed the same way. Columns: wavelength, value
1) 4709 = 6.415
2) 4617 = 6.717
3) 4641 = 7.747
